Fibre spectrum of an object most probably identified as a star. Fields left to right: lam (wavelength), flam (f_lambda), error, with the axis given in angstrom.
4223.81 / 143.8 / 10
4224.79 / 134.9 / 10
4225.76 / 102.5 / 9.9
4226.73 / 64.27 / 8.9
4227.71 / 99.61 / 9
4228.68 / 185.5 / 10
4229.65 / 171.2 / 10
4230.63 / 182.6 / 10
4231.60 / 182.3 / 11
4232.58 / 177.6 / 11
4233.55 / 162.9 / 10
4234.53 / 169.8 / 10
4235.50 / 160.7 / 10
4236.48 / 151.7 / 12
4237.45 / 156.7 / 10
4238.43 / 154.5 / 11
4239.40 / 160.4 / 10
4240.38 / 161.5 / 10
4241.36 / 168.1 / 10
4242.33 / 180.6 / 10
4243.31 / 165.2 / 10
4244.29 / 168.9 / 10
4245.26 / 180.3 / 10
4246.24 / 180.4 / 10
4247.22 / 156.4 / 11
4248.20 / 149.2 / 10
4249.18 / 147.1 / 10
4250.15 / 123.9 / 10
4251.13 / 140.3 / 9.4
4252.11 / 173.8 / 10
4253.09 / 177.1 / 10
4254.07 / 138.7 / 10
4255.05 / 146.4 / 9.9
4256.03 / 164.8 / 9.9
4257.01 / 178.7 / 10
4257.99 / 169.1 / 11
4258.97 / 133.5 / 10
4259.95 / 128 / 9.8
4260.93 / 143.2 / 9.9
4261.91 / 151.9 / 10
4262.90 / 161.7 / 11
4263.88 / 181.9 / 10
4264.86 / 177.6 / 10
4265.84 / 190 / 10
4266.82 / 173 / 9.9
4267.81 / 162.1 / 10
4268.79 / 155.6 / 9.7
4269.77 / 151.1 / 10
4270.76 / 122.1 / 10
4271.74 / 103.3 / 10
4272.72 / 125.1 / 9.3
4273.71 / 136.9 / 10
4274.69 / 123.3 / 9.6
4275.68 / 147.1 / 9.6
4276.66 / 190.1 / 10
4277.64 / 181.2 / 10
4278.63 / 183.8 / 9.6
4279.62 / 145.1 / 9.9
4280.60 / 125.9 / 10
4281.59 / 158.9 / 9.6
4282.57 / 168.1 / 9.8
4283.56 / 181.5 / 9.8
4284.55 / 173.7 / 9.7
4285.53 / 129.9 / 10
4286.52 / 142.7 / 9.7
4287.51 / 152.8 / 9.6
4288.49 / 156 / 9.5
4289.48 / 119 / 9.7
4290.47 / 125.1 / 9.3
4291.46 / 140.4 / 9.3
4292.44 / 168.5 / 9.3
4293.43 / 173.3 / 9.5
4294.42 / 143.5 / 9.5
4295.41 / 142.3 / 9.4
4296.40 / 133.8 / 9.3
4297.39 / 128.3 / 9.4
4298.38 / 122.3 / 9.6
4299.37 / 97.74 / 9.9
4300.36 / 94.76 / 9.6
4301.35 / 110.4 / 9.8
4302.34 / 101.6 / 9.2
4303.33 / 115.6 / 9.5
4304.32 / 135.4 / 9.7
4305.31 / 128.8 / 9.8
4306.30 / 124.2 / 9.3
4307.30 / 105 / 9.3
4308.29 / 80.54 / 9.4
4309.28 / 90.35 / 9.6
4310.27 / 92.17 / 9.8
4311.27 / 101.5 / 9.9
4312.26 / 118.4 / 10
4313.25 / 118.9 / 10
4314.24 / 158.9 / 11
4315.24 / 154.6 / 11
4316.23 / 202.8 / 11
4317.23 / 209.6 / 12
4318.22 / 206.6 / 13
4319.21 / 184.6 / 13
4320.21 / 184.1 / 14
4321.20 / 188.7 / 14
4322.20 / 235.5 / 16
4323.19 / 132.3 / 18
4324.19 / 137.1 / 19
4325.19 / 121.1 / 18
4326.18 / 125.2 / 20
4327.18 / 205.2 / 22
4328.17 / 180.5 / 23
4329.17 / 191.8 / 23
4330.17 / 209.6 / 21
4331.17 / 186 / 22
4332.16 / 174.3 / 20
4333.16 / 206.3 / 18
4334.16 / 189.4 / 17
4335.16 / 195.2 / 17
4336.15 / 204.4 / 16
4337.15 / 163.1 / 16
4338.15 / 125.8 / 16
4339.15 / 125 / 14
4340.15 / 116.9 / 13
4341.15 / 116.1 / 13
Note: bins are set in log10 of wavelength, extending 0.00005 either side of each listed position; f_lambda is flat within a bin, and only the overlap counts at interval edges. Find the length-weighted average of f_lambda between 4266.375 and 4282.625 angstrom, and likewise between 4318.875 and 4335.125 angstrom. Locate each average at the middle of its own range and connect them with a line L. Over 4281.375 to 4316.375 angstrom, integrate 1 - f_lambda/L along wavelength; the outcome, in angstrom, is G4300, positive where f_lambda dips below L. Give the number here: 6.5 angstrom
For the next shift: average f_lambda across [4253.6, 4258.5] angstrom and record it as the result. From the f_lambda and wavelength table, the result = 160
